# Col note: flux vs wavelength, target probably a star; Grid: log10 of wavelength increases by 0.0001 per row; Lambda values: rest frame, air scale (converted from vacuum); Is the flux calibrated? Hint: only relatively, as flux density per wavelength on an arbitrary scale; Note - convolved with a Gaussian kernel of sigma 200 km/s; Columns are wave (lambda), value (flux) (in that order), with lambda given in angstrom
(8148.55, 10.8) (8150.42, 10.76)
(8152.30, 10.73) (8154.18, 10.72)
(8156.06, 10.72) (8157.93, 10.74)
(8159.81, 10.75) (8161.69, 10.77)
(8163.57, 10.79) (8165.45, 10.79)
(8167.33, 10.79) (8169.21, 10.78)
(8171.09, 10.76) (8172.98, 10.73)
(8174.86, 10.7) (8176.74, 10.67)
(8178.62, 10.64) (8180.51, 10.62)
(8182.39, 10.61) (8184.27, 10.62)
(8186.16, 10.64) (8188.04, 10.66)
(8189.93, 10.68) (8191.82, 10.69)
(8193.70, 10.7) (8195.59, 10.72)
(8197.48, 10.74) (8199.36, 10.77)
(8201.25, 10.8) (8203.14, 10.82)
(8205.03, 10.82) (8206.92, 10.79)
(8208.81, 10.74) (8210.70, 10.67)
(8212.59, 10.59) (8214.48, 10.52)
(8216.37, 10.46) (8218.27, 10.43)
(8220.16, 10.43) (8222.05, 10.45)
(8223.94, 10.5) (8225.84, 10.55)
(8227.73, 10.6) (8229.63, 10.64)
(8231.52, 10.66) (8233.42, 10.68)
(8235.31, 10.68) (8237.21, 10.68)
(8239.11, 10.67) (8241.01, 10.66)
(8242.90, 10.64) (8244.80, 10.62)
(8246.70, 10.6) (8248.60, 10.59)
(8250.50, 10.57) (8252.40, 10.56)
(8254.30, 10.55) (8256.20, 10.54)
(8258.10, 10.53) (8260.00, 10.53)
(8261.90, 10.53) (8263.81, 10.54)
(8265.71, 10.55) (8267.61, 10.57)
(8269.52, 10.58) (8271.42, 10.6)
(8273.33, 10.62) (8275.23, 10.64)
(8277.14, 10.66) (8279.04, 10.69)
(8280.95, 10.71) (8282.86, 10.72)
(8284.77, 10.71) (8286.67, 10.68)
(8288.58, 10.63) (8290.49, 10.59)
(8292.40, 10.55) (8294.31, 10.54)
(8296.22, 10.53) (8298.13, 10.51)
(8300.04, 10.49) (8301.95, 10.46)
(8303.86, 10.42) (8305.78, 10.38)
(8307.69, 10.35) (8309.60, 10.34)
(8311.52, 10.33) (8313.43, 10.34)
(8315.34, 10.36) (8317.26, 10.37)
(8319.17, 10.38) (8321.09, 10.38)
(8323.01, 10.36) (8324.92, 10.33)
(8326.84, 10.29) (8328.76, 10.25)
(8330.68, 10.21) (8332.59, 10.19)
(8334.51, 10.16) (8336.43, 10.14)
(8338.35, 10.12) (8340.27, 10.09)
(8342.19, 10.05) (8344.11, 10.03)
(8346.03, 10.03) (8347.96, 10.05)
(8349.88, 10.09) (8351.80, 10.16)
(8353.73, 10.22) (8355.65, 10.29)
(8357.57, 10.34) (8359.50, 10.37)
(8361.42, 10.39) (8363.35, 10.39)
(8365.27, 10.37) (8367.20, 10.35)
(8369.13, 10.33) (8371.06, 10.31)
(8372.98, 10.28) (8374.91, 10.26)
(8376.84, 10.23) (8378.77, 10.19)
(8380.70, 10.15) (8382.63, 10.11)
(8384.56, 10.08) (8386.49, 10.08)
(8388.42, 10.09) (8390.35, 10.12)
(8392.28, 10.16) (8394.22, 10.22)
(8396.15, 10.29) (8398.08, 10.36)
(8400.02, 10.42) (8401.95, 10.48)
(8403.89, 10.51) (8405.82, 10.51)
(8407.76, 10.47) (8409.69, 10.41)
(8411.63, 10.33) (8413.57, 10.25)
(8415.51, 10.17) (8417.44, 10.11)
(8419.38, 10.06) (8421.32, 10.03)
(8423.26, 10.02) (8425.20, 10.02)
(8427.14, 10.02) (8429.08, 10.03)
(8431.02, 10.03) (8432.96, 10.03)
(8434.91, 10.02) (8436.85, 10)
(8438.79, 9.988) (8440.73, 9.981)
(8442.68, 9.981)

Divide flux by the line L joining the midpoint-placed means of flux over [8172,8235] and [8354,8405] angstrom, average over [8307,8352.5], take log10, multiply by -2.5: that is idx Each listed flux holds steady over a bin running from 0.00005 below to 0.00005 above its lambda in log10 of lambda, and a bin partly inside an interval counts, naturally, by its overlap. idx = 0.02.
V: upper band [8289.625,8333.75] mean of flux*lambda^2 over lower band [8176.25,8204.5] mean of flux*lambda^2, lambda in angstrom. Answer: 1.0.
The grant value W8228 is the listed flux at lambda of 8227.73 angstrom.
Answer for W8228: 10.6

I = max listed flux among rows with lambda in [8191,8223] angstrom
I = 10.82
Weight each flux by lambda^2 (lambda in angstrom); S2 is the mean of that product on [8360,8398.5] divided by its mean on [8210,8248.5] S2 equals 1.0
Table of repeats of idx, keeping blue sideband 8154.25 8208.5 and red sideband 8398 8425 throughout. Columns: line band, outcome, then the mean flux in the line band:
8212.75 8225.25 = 0.02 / 10.5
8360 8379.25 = 0.01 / 10.3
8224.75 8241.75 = 0.00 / 10.6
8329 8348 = 0.03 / 10.1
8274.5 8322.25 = 0.00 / 10.5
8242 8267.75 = 0.00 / 10.6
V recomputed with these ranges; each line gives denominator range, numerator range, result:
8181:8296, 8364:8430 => 1.00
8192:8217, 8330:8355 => 0.98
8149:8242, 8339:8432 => 1.00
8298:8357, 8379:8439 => 1.01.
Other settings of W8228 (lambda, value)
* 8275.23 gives 10.64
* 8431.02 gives 10.03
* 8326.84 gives 10.29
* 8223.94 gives 10.5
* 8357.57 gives 10.34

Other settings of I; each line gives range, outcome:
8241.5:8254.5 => 10.64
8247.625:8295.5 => 10.72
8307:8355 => 10.38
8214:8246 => 10.68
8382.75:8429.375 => 10.51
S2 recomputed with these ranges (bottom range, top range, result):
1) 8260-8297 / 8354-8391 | 0.99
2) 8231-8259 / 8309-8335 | 0.99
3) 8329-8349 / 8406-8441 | 1.02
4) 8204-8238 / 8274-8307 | 1.01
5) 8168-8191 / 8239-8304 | 1.01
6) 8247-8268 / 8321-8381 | 0.99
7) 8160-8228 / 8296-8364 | 1.00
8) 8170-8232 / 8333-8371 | 0.99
